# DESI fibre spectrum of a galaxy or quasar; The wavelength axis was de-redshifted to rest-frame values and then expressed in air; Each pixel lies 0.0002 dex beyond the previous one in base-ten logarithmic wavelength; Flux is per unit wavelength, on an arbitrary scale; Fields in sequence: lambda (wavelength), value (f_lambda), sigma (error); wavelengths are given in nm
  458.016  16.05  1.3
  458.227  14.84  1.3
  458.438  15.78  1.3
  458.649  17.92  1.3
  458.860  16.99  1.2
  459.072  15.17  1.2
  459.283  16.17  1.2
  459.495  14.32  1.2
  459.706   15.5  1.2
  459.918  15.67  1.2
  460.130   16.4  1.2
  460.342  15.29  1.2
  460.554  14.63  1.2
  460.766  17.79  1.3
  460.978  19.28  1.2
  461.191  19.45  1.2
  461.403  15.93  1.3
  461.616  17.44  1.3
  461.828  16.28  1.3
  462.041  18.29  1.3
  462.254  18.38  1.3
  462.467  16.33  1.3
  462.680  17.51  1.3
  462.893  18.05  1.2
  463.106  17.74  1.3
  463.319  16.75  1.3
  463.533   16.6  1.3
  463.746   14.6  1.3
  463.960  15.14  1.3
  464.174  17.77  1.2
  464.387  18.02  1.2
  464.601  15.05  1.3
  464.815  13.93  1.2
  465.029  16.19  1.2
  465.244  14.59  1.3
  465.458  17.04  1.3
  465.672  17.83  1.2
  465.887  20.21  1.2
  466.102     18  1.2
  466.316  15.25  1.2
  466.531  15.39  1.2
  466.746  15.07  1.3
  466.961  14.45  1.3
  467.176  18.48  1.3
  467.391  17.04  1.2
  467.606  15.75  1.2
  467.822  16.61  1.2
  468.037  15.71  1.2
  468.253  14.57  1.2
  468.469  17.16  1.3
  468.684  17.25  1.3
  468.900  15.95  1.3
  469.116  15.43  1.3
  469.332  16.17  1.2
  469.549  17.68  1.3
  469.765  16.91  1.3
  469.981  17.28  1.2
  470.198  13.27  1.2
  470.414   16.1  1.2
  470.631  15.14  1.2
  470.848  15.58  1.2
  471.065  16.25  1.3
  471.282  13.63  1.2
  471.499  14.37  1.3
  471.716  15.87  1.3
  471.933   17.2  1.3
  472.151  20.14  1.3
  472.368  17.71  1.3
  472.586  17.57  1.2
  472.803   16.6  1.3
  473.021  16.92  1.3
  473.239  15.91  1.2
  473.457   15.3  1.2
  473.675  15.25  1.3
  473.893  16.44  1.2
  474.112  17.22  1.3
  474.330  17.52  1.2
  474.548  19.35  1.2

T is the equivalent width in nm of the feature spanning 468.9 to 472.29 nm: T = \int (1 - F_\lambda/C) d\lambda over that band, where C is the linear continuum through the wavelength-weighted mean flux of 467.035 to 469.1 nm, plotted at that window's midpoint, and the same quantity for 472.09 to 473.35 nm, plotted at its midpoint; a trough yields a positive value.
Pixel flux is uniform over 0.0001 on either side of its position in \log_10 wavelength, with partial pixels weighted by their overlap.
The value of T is 0.17 nm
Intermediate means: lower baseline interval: 16.4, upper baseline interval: 17.4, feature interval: 16.1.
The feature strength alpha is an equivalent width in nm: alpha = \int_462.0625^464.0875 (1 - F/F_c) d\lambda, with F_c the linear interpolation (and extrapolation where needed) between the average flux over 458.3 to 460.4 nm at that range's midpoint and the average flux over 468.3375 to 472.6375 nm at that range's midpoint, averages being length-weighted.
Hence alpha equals -0.10 nm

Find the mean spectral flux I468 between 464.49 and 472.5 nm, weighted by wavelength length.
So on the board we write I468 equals 16.2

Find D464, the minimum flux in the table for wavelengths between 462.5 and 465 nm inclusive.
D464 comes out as 13.93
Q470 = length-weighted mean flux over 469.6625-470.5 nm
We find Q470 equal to 15.9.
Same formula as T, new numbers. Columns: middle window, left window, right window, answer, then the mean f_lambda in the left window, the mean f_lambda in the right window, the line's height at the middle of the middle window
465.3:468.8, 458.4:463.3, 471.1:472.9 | 0.03 nm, 16.8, 16.6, 16.7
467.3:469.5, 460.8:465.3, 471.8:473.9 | 0.09 nm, 16.9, 16.9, 16.9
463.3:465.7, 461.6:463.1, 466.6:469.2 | 0.13 nm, 17.5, 16.1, 17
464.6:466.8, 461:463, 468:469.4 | 0.05 nm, 17.6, 16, 16.7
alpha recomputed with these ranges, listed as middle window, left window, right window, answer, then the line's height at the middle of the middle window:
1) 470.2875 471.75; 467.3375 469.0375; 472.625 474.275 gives 0.10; 16.3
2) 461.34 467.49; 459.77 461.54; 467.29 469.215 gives -0.07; 16.5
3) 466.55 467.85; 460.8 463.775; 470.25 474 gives 0.05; 16.8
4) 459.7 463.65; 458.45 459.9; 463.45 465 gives -0.28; 15.9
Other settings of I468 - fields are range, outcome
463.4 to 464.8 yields 16.1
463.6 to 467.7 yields 16.3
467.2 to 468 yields 16.6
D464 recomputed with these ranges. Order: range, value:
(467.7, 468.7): 14.57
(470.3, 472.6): 13.63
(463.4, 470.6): 13.27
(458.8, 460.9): 14.32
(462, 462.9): 16.33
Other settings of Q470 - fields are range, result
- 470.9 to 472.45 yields 16.4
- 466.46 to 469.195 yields 16.1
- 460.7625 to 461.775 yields 17.9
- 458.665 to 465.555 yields 16.5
